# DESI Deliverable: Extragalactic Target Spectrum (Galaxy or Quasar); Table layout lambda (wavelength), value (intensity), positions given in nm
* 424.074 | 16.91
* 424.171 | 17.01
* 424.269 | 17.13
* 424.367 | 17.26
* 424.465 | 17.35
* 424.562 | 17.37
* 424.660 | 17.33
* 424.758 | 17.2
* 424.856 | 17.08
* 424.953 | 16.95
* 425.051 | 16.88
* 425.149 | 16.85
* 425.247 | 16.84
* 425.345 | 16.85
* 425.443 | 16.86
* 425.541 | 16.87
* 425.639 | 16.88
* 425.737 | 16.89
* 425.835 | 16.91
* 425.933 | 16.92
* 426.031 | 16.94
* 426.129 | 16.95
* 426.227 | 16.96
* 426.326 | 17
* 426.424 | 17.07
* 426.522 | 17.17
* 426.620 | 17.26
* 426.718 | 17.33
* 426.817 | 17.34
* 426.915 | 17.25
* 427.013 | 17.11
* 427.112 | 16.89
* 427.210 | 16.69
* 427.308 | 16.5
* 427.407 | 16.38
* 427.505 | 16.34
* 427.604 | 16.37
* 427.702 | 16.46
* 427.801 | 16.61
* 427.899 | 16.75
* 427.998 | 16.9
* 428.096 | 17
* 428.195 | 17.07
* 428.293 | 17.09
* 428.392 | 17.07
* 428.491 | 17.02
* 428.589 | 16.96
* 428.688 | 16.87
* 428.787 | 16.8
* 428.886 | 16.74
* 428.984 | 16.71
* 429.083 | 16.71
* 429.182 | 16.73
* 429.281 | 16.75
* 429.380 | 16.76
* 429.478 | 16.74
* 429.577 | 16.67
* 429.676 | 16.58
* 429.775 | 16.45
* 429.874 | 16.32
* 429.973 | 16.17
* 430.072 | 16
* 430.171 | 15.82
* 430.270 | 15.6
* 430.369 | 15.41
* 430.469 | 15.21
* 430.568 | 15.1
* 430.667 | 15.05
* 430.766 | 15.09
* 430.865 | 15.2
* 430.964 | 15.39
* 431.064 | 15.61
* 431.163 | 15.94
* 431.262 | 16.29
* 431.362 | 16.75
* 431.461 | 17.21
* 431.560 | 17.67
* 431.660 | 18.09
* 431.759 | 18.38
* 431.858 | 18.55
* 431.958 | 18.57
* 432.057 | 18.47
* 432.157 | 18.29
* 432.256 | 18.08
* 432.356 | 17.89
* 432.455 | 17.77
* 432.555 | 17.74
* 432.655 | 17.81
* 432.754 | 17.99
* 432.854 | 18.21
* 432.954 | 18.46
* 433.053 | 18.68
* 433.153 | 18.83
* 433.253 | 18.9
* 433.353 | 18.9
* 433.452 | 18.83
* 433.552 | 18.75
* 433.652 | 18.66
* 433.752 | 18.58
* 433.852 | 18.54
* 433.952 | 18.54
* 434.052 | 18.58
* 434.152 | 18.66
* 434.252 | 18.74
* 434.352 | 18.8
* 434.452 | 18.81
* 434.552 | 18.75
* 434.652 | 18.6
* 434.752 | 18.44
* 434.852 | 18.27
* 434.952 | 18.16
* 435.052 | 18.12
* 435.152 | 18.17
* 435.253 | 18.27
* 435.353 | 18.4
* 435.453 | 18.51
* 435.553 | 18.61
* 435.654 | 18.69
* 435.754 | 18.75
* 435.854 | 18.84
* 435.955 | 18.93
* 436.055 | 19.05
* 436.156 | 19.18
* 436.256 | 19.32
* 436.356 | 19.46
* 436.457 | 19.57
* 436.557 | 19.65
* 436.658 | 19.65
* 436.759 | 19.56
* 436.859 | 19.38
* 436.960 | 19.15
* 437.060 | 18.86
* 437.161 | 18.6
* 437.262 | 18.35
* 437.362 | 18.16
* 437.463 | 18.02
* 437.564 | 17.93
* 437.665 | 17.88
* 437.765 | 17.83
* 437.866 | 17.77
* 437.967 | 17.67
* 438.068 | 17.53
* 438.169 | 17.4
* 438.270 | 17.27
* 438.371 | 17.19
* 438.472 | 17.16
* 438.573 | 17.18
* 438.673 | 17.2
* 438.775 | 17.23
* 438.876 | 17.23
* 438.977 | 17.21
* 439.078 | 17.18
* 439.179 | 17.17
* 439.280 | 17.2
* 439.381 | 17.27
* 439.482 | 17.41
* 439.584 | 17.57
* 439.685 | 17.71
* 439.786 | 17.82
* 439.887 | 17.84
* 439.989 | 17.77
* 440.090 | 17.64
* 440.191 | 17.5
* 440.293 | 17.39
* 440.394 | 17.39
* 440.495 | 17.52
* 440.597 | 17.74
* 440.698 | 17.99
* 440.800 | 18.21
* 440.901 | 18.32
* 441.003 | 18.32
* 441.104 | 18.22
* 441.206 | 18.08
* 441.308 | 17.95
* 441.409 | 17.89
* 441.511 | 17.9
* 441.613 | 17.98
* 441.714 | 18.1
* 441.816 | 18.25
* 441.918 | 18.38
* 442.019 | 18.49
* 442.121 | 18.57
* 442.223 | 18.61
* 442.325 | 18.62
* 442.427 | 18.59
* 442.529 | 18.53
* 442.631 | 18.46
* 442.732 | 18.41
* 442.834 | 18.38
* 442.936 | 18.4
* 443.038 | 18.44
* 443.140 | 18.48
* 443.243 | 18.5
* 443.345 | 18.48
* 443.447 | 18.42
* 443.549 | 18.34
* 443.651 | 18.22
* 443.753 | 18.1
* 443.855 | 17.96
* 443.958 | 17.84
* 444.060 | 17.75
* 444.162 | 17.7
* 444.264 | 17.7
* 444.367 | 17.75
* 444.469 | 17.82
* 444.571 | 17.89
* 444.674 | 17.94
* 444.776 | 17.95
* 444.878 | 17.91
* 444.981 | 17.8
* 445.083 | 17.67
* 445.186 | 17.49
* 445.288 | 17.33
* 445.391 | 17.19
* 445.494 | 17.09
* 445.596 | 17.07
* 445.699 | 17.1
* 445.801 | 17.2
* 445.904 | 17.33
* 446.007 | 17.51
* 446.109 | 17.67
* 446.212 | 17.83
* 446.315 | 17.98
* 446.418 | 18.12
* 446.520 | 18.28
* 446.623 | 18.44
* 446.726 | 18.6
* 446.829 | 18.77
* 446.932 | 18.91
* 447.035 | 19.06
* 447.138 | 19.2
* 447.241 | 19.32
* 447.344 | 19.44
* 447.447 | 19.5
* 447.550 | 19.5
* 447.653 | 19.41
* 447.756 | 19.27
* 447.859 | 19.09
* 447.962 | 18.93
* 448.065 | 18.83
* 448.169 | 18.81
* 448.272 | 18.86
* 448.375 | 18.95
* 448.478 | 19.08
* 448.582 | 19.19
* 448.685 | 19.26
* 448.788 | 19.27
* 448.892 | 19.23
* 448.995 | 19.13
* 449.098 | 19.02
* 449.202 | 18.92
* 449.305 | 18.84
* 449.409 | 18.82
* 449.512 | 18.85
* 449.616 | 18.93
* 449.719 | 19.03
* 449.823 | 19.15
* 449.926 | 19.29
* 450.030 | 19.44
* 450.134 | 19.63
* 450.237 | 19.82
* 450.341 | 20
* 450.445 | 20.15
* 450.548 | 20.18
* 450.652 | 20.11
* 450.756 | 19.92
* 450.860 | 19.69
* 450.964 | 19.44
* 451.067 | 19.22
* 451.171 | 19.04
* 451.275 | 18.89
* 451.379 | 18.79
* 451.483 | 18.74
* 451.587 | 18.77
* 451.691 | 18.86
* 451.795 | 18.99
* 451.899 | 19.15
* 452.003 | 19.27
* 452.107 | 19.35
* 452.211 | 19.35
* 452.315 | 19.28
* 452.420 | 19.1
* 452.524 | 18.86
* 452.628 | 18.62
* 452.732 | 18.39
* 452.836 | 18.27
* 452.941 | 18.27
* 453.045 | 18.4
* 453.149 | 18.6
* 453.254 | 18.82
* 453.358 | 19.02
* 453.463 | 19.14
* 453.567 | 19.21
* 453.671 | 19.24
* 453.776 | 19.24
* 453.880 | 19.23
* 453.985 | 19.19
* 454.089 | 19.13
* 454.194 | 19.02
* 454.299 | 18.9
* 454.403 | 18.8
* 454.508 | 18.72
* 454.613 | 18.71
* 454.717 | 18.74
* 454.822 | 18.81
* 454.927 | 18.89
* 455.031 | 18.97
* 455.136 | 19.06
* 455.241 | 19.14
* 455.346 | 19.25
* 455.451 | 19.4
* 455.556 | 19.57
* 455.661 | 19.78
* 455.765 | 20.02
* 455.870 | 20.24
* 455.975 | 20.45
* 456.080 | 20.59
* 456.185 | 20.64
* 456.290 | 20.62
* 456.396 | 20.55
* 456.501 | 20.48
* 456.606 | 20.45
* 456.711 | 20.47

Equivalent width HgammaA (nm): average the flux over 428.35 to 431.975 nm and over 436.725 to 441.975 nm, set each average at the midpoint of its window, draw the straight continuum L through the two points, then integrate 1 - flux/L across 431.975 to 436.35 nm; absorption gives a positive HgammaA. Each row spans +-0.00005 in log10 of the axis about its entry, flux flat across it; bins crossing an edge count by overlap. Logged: -0.37 nm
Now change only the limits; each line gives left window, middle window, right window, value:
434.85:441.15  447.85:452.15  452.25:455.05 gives -0.12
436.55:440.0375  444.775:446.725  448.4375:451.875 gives 0.11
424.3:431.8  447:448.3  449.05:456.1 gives -0.03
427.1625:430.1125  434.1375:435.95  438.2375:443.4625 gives -0.13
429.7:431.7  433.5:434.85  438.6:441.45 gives -0.16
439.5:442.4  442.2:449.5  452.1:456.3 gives 0.02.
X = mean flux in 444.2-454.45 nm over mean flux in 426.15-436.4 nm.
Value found 1.07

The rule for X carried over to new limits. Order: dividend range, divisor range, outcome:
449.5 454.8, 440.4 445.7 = 1.06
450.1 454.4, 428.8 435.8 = 1.09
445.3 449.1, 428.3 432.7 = 1.11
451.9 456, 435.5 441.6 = 1.06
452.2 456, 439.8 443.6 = 1.05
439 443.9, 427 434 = 1.06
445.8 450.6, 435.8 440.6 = 1.05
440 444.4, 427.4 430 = 1.08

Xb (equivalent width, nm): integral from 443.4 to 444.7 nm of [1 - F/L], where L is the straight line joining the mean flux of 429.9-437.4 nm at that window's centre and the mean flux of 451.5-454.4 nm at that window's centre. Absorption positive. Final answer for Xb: 0.039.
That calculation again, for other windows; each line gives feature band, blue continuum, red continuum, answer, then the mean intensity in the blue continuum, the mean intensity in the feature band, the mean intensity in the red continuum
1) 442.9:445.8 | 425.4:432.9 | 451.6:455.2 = 0.05 nm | 16.8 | 17.9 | 18.9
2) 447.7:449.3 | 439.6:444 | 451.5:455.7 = -0.04 nm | 18.1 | 19.1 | 19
